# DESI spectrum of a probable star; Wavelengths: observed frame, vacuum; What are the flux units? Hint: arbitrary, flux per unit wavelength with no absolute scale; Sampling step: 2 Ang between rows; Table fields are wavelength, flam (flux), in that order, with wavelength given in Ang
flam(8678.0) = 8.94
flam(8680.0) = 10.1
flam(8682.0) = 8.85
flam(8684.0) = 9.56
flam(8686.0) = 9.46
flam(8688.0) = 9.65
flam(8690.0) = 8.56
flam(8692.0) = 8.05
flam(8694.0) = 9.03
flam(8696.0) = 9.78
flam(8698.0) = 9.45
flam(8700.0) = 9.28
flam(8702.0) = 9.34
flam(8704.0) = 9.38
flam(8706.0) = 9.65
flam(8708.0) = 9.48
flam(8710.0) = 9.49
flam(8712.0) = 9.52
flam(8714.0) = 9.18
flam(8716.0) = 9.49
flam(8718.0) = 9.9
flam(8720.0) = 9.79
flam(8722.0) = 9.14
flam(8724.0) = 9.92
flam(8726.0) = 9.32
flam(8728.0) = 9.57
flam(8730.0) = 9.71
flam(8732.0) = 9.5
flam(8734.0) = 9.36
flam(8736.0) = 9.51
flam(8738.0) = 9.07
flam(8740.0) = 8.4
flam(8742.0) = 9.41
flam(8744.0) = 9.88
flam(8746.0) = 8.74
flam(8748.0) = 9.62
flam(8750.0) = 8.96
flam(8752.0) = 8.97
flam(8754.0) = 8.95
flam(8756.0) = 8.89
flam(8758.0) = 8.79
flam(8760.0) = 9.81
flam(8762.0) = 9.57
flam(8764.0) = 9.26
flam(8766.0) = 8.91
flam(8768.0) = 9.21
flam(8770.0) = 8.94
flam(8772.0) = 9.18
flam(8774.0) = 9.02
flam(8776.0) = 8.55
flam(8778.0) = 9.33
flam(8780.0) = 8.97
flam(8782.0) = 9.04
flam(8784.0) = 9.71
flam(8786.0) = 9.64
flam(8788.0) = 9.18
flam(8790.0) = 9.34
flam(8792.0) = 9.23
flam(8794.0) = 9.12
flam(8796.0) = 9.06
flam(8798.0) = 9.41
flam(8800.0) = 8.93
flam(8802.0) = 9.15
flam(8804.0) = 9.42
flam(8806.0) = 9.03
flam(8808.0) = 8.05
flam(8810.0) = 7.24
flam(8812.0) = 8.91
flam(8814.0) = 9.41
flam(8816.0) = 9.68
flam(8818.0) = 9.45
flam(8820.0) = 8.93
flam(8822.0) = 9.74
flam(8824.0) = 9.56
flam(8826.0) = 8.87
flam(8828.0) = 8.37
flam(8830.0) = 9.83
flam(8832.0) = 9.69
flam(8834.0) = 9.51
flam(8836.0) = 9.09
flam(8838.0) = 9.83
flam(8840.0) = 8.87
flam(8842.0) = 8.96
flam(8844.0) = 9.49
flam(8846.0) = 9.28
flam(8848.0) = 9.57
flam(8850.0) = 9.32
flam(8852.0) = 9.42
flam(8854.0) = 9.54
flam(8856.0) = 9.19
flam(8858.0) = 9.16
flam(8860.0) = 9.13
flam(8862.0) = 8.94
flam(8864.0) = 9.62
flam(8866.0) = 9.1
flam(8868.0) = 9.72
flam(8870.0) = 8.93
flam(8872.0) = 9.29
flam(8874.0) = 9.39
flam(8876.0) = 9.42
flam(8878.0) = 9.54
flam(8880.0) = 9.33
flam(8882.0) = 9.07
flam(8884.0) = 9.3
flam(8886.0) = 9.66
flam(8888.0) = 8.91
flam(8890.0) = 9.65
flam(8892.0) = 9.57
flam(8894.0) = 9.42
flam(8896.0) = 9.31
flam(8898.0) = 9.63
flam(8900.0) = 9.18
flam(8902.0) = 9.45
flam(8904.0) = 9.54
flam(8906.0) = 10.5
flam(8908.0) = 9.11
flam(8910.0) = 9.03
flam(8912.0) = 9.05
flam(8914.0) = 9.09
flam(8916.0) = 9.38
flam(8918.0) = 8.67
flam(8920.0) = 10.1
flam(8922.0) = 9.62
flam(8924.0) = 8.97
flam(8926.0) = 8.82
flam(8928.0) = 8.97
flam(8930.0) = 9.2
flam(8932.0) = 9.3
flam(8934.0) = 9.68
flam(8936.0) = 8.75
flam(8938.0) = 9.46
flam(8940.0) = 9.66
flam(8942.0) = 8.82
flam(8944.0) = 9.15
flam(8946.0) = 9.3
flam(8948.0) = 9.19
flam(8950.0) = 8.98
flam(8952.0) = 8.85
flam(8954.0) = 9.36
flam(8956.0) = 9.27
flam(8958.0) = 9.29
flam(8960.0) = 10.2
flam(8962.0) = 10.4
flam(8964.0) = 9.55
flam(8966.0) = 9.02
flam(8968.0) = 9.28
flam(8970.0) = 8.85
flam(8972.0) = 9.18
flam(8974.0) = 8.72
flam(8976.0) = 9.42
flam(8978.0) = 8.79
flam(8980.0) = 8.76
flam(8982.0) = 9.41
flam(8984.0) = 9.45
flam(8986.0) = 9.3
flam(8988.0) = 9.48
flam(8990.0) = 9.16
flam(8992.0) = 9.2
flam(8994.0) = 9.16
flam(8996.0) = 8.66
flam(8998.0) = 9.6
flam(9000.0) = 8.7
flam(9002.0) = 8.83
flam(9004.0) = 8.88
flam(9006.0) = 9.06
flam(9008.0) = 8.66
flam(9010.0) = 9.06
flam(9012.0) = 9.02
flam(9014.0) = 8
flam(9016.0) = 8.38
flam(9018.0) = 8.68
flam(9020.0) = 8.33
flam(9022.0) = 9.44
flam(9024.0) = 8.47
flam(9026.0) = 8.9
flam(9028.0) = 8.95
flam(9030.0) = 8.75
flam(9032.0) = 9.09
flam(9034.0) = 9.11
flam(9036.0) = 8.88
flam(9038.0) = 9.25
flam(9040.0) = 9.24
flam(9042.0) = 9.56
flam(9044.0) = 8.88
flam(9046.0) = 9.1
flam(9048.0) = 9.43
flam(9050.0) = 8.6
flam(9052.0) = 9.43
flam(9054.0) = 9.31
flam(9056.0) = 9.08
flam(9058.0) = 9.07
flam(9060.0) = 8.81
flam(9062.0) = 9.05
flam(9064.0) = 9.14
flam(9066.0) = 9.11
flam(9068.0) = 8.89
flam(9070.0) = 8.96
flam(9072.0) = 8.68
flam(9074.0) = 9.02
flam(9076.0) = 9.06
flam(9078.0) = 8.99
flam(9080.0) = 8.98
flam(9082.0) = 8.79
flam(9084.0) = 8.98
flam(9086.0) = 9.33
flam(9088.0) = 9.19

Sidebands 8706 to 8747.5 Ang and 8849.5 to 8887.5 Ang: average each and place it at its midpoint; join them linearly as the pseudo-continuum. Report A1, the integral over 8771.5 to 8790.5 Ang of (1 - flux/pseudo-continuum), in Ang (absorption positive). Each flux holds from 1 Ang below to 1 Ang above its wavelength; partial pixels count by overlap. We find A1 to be 0.39 Ang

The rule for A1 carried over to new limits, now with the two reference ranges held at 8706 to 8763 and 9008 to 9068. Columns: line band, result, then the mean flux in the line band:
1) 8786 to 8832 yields 0.7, 9.11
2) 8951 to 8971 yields -0.8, 9.41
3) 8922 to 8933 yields 0.0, 9.1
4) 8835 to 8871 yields -0.3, 9.29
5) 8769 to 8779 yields 0.3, 9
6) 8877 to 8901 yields -0.6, 9.38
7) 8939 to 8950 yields -0.1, 9.2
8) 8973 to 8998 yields -0.3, 9.14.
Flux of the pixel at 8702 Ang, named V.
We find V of 9.34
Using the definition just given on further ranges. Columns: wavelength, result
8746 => 8.74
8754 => 8.95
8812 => 8.91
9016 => 8.38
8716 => 9.49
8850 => 9.32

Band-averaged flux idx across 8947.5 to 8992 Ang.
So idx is 9.27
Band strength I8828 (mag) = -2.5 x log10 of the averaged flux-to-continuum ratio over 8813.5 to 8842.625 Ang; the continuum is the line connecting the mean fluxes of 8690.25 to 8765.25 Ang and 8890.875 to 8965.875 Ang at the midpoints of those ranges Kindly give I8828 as 0.001 mag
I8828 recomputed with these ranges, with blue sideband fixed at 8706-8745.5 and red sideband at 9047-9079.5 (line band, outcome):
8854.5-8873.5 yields 0.00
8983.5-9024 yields 0.02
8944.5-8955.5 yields 0.00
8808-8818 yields 0.07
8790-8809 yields 0.04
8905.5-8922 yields -0.01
